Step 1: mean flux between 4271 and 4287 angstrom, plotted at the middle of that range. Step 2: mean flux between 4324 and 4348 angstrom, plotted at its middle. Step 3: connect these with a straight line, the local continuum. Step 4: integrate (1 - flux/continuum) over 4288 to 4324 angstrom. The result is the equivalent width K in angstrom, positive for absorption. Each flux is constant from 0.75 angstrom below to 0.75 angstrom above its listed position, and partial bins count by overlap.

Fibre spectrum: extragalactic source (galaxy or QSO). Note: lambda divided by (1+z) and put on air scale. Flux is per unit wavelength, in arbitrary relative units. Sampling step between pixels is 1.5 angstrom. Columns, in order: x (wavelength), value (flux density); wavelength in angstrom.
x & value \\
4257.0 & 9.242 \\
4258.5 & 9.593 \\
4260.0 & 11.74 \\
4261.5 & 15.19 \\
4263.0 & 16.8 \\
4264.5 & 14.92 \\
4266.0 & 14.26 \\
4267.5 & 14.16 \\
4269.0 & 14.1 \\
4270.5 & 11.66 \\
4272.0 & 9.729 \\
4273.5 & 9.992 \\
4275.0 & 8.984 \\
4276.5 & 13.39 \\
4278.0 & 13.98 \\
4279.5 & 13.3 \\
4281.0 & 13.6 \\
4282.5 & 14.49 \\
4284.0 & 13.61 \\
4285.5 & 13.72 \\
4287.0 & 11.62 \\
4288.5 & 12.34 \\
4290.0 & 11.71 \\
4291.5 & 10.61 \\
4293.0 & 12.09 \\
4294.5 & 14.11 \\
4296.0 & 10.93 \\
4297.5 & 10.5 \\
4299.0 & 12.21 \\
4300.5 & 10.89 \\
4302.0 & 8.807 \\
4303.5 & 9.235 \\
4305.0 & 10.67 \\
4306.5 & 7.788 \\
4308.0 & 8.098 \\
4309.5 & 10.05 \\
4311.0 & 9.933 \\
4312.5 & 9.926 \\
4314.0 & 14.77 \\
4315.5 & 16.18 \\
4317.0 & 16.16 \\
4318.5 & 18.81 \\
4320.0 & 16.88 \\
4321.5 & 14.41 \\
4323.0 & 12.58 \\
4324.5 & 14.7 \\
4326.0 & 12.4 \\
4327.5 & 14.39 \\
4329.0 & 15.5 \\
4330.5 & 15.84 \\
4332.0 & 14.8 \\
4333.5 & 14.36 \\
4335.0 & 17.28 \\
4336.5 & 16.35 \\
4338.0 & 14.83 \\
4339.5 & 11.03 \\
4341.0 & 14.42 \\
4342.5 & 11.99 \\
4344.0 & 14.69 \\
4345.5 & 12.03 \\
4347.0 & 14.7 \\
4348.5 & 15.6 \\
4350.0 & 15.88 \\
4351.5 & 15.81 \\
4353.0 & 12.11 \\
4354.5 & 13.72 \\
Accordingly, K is 3.4 angstrom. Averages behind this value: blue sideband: 12.4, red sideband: 14.3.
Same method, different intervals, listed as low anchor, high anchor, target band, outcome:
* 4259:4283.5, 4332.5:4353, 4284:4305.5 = 3.3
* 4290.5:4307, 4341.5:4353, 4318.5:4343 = -3.1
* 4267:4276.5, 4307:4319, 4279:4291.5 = -1.0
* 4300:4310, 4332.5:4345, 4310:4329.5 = -4.8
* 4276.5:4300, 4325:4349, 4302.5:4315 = 3.0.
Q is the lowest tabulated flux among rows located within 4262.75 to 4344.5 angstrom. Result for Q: 7.788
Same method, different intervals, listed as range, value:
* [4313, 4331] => 12.4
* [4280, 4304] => 8.807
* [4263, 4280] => 8.984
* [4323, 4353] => 11.03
